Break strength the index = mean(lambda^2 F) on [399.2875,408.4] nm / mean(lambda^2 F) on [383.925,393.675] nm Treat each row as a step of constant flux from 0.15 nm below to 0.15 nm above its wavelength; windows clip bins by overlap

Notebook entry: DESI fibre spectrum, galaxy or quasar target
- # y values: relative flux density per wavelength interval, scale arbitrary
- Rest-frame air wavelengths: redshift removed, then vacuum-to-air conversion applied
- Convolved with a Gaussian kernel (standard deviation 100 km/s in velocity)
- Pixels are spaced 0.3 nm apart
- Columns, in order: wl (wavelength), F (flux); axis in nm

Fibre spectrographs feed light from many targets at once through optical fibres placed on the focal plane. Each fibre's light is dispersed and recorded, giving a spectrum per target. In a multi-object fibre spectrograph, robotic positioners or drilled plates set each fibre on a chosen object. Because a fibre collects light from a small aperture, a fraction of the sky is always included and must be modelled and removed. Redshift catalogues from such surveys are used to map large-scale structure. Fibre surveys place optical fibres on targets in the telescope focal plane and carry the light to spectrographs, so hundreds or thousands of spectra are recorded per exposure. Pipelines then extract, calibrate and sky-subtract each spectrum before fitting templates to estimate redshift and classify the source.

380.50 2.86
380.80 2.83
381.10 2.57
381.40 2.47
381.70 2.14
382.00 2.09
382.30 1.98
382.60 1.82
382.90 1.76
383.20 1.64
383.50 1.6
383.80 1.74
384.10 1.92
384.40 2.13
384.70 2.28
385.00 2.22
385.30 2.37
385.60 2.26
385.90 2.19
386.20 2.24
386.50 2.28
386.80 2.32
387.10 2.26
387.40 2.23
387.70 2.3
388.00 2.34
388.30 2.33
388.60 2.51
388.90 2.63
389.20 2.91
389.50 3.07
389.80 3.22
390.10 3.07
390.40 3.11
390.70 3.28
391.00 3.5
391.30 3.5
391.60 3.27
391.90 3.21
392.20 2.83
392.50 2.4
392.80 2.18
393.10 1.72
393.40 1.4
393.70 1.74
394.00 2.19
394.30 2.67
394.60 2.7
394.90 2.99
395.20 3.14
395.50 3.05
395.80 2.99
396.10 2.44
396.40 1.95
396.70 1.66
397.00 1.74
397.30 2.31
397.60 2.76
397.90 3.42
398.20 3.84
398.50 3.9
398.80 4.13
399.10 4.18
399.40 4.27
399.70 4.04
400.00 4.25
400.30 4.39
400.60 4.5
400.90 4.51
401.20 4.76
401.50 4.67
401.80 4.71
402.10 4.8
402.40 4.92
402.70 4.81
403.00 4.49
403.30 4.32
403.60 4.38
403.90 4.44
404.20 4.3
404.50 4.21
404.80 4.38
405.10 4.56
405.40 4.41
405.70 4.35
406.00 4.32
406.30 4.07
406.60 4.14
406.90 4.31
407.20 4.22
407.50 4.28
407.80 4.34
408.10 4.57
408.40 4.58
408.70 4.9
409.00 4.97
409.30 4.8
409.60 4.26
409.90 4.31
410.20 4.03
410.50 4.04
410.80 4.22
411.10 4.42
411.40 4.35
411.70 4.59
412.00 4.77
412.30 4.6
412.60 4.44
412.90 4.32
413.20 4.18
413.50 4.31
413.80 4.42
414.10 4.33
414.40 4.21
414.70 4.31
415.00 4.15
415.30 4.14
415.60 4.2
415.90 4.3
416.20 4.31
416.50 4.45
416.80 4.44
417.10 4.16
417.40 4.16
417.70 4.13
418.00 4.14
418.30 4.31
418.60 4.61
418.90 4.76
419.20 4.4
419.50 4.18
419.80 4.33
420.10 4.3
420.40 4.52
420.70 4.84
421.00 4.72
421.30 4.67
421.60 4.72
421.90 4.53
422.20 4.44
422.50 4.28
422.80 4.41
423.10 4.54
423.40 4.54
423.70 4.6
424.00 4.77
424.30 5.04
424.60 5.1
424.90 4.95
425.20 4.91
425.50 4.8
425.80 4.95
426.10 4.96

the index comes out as 1.88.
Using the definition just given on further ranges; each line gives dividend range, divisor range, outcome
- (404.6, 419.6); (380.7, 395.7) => 2.00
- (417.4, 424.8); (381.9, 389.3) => 2.49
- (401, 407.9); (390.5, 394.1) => 1.81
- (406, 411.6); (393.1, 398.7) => 1.80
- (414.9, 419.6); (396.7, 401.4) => 1.26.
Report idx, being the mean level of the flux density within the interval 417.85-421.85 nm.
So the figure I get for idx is 4.5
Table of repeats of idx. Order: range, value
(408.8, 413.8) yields 4.42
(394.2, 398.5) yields 2.73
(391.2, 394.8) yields 2.48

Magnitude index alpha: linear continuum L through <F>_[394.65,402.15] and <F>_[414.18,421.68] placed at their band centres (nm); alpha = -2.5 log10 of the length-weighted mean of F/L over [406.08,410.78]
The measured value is -0.107 mag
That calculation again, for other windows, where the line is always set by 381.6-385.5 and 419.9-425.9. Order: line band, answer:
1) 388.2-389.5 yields -0.14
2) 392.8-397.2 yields 0.20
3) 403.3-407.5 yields -0.24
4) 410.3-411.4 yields -0.10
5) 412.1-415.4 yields -0.07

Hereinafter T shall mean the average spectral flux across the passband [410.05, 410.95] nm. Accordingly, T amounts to 4.1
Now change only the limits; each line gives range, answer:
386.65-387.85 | 2.28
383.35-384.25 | 1.75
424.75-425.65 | 4.89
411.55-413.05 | 4.54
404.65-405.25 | 4.47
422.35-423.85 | 4.47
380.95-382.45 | 2.25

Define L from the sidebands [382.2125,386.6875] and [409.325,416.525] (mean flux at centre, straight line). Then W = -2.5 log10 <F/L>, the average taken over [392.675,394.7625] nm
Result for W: 0.31 mag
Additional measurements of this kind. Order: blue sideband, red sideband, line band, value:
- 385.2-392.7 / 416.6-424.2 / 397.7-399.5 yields -0.20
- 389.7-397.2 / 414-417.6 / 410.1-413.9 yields -0.10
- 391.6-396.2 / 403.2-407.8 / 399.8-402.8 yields -0.25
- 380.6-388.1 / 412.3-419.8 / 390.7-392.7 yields -0.17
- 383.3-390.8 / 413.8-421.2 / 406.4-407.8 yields -0.15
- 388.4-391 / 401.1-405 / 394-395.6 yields 0.26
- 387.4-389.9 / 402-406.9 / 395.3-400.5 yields 0.14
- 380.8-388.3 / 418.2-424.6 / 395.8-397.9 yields 0.28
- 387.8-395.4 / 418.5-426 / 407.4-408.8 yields -0.20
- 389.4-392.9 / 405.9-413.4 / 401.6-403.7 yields -0.19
